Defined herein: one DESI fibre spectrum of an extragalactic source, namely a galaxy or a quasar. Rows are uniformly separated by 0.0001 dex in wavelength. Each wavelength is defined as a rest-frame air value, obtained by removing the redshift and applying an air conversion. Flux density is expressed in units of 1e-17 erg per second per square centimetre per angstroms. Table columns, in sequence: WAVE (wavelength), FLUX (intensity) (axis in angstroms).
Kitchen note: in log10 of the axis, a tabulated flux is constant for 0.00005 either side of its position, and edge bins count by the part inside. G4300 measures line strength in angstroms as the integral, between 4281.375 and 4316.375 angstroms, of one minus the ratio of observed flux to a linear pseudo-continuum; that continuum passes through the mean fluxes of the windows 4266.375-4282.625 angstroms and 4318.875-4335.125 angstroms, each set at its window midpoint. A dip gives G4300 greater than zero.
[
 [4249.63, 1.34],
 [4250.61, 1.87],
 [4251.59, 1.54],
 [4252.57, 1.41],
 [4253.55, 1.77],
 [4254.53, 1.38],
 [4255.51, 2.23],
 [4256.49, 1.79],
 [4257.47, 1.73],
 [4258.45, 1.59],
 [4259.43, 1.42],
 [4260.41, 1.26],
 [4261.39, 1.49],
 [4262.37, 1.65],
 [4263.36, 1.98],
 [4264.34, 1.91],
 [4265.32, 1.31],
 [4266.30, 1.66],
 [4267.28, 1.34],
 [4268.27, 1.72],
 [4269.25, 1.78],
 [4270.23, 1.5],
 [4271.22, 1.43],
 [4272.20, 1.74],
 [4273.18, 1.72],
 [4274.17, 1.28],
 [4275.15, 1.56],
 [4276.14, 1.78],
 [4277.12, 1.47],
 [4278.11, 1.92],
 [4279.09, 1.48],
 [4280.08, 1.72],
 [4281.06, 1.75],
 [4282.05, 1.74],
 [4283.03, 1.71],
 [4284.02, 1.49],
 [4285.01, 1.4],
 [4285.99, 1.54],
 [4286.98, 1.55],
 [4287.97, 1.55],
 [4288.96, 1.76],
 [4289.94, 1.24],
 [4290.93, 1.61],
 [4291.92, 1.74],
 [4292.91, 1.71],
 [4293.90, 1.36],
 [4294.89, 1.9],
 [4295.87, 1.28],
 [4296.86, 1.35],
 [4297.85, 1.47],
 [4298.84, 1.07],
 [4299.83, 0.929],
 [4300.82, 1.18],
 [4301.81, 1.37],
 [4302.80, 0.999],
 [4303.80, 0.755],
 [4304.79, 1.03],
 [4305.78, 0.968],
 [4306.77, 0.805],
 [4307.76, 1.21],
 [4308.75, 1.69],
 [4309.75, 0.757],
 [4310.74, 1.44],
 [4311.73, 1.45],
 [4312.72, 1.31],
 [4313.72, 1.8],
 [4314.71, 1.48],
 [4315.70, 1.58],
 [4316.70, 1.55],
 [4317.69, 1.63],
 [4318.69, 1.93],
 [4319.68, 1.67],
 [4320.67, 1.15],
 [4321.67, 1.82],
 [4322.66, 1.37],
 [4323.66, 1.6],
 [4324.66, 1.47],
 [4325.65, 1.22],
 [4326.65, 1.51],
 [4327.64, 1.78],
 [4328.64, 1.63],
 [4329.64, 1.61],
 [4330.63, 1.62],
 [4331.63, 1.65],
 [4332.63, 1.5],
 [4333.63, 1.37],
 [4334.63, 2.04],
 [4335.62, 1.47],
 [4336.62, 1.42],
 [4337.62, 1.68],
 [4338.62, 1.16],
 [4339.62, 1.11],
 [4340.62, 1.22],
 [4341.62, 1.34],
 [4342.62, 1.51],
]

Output 4.8 angstroms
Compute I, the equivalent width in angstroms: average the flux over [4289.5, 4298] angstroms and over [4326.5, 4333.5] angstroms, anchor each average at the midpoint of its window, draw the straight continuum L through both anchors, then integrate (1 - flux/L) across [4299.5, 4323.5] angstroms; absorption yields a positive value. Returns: 3.5 angstroms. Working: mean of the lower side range 1.52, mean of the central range 1.33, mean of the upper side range 1.61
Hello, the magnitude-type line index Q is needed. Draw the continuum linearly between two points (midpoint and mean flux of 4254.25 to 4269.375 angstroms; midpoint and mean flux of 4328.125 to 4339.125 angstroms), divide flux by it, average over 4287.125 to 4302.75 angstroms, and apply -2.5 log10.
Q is 0.13 mag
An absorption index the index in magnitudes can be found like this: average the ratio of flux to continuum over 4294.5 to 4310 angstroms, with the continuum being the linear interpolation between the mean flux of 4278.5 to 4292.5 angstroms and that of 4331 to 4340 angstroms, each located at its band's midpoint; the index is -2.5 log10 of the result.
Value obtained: 0.310 mag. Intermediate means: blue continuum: 1.59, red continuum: 1.49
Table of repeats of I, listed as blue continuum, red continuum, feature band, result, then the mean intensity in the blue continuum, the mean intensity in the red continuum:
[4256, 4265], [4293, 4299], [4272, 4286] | -0.7 angstroms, 1.64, 1.45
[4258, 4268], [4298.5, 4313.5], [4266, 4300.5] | -4.6 angstroms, 1.56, 1.14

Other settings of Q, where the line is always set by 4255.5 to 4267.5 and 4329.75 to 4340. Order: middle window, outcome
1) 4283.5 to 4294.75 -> 0.02 mag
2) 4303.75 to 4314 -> 0.27 mag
